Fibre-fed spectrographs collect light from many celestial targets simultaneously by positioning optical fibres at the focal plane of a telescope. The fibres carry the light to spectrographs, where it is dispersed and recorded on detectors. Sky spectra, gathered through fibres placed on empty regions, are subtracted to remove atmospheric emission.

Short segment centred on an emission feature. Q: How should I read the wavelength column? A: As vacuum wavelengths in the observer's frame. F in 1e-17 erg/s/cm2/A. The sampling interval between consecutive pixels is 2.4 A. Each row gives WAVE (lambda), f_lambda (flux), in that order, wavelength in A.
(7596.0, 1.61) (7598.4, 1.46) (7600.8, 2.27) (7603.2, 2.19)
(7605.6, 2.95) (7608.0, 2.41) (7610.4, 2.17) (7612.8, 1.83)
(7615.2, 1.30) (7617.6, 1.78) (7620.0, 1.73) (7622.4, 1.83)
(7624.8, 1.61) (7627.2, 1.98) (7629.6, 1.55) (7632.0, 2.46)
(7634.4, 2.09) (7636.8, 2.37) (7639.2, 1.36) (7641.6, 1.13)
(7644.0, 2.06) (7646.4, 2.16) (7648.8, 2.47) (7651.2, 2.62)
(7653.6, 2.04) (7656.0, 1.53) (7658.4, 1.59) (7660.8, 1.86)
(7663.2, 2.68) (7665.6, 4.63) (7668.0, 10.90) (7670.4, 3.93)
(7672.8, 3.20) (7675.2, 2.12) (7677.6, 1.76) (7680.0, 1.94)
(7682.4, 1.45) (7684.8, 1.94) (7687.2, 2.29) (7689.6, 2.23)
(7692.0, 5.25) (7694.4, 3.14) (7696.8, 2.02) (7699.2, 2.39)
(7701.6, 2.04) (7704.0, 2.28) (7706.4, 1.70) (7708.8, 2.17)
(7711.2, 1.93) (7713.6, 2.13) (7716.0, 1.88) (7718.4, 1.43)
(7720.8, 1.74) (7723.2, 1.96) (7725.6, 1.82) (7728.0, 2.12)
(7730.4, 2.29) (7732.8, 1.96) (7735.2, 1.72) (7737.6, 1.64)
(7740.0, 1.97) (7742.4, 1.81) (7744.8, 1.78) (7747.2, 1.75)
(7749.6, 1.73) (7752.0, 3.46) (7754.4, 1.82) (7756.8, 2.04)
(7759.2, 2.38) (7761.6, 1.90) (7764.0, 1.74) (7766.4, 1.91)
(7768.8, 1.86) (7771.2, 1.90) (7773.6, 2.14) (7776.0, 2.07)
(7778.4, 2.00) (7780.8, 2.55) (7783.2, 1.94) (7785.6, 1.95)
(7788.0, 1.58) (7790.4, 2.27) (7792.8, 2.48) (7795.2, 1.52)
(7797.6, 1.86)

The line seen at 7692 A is [N II] 6583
